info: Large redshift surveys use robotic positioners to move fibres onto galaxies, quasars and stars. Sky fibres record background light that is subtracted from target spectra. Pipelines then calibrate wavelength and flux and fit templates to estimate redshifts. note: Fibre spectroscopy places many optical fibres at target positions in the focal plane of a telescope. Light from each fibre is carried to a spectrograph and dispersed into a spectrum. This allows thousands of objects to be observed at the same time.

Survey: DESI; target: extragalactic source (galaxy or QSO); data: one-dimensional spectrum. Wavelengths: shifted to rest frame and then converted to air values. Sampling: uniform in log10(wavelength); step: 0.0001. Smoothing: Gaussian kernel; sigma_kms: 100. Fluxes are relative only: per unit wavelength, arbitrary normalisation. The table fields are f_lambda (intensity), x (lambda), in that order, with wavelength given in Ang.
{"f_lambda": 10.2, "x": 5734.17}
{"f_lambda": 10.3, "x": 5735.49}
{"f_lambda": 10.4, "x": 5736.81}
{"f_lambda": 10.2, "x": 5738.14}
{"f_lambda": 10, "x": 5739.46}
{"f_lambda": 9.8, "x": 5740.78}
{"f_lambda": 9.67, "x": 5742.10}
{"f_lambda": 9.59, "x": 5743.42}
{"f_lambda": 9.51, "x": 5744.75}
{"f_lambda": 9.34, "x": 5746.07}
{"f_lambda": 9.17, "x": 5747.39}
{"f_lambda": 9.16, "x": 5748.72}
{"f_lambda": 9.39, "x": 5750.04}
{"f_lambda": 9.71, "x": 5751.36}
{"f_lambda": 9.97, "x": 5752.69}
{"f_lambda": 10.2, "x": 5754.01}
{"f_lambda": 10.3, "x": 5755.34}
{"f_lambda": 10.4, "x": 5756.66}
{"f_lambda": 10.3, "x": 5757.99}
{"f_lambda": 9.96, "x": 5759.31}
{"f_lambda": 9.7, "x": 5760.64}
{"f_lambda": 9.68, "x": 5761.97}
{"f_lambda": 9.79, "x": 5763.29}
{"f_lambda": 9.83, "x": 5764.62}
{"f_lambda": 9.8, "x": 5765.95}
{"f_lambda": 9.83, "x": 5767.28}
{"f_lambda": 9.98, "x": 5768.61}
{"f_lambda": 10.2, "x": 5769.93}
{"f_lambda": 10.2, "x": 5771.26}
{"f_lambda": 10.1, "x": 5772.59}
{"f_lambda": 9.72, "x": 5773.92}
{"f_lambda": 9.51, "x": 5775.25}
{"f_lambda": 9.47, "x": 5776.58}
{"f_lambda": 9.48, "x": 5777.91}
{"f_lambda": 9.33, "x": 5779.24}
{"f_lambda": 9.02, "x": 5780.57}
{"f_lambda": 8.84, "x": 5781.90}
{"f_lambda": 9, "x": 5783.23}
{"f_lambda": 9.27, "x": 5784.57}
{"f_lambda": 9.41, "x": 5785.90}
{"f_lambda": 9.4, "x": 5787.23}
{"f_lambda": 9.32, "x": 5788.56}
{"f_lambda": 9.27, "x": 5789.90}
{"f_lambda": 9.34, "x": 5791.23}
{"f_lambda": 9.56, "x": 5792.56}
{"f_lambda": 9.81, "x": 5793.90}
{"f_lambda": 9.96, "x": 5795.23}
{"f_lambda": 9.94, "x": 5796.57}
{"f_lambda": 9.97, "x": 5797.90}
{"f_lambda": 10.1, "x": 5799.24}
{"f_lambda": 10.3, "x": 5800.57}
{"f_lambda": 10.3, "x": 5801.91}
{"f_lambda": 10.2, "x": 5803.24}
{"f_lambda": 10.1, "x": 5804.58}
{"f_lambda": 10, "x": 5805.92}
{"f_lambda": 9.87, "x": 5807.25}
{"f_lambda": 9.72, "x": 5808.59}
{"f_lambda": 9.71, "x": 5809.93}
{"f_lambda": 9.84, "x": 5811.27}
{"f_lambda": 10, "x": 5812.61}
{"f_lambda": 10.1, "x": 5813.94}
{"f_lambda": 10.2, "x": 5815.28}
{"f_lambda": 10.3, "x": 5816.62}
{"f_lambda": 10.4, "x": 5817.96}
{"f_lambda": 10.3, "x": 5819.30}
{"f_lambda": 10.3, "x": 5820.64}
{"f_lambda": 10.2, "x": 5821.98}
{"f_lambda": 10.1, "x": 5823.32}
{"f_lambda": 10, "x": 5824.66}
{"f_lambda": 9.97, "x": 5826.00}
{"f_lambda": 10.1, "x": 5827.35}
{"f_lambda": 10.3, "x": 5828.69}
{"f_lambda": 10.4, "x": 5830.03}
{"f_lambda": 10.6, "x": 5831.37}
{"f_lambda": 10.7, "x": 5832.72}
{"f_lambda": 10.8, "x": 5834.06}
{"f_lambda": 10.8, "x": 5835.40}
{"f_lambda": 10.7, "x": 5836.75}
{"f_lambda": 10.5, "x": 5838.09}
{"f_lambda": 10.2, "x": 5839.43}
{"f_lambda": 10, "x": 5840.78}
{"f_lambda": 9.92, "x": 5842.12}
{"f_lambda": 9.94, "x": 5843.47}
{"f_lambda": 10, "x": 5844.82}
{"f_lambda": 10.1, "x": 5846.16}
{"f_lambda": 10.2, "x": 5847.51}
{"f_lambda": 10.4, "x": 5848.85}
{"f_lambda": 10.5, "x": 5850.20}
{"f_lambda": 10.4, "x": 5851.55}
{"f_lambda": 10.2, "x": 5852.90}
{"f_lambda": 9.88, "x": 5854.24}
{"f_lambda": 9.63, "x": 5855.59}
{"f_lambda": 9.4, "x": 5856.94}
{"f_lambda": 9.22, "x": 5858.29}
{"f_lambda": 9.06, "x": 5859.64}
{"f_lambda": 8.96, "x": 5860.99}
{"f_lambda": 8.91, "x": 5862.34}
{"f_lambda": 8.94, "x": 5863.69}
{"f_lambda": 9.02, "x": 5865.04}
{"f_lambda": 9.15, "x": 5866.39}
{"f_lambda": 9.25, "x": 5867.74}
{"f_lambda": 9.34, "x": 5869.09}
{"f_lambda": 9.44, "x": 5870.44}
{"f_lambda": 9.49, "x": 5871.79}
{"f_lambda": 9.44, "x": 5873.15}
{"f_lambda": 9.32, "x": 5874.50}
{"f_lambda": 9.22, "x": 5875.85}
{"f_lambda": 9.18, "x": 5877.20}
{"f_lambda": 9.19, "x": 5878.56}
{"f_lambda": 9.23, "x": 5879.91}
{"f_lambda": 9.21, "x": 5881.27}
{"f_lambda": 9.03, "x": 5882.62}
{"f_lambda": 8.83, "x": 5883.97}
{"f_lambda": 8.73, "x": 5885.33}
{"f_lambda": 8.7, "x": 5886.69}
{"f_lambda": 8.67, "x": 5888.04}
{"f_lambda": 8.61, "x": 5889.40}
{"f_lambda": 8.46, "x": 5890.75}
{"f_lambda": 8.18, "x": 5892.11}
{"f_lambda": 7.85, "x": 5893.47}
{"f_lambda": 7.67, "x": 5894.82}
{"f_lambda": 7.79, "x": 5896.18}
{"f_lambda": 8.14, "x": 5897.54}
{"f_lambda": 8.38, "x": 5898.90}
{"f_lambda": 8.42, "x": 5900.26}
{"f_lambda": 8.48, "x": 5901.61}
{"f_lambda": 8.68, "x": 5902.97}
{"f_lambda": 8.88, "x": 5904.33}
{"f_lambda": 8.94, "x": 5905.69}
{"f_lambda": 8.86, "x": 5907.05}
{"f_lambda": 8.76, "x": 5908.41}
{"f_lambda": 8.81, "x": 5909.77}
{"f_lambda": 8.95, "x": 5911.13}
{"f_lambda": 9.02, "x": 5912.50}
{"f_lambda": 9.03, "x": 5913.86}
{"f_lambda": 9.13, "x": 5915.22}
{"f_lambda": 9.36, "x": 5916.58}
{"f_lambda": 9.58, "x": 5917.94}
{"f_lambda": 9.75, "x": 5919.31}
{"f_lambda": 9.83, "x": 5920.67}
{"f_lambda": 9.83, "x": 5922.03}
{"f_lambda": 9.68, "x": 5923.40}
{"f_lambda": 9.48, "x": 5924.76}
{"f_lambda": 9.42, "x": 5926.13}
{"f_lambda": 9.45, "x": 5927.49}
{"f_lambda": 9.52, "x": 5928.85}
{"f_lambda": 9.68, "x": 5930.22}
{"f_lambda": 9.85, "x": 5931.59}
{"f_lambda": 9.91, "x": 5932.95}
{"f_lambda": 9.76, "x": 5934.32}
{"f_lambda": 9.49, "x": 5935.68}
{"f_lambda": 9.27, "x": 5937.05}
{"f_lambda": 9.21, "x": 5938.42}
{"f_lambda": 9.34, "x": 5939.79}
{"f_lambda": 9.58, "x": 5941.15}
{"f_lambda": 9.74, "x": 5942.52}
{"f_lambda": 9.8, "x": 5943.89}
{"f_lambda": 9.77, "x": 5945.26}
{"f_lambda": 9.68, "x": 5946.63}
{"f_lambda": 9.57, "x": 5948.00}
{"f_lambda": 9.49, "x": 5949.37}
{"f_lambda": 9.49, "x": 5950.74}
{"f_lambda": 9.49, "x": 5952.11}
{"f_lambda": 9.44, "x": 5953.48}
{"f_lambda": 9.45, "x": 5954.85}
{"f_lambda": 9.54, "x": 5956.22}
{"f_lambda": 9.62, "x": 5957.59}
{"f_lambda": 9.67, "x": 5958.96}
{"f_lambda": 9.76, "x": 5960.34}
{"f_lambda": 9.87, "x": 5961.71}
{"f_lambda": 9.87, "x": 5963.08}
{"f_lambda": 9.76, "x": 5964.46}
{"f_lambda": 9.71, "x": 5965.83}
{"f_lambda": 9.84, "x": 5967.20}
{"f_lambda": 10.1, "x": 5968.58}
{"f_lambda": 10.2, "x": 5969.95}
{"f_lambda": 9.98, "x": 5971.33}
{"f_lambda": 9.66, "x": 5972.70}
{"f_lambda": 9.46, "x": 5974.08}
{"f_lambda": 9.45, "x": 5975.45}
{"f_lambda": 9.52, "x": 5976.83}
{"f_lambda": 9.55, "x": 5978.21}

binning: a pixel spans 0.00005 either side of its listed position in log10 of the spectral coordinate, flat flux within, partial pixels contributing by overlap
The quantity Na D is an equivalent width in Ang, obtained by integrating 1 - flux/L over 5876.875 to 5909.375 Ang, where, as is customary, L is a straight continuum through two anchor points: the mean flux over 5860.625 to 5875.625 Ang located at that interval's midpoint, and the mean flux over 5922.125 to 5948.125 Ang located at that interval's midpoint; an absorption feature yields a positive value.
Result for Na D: 2.6 Ang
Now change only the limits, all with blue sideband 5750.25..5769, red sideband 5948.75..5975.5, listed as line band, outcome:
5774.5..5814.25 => 0.9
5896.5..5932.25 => 2.3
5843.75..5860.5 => -0.1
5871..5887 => 1.1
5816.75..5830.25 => -0.5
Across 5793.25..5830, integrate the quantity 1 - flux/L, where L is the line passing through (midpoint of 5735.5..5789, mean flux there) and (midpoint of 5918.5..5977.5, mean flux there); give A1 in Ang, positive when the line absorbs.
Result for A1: -1.5 Ang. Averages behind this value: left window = 9.71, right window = 9.65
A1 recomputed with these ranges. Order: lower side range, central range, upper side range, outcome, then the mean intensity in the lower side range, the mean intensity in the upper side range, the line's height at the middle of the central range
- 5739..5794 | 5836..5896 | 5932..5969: 1.8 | 9.65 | 9.64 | 9.64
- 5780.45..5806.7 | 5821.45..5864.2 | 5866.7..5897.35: -3.8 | 9.67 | 8.85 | 9.21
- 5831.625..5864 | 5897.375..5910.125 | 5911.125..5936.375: 1.3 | 9.99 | 9.53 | 9.65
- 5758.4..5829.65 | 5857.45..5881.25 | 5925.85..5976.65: 1.3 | 9.84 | 9.65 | 9.75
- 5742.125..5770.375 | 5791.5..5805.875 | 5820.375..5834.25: 0.1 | 9.8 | 10.3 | 10.1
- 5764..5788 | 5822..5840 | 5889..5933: -2.0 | 9.58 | 8.97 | 9.33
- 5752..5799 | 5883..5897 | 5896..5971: 1.7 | 9.71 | 9.4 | 9.48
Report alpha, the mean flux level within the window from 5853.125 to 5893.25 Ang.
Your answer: 9.09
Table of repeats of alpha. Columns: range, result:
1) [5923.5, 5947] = 9.59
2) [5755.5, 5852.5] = 9.97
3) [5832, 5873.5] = 9.82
